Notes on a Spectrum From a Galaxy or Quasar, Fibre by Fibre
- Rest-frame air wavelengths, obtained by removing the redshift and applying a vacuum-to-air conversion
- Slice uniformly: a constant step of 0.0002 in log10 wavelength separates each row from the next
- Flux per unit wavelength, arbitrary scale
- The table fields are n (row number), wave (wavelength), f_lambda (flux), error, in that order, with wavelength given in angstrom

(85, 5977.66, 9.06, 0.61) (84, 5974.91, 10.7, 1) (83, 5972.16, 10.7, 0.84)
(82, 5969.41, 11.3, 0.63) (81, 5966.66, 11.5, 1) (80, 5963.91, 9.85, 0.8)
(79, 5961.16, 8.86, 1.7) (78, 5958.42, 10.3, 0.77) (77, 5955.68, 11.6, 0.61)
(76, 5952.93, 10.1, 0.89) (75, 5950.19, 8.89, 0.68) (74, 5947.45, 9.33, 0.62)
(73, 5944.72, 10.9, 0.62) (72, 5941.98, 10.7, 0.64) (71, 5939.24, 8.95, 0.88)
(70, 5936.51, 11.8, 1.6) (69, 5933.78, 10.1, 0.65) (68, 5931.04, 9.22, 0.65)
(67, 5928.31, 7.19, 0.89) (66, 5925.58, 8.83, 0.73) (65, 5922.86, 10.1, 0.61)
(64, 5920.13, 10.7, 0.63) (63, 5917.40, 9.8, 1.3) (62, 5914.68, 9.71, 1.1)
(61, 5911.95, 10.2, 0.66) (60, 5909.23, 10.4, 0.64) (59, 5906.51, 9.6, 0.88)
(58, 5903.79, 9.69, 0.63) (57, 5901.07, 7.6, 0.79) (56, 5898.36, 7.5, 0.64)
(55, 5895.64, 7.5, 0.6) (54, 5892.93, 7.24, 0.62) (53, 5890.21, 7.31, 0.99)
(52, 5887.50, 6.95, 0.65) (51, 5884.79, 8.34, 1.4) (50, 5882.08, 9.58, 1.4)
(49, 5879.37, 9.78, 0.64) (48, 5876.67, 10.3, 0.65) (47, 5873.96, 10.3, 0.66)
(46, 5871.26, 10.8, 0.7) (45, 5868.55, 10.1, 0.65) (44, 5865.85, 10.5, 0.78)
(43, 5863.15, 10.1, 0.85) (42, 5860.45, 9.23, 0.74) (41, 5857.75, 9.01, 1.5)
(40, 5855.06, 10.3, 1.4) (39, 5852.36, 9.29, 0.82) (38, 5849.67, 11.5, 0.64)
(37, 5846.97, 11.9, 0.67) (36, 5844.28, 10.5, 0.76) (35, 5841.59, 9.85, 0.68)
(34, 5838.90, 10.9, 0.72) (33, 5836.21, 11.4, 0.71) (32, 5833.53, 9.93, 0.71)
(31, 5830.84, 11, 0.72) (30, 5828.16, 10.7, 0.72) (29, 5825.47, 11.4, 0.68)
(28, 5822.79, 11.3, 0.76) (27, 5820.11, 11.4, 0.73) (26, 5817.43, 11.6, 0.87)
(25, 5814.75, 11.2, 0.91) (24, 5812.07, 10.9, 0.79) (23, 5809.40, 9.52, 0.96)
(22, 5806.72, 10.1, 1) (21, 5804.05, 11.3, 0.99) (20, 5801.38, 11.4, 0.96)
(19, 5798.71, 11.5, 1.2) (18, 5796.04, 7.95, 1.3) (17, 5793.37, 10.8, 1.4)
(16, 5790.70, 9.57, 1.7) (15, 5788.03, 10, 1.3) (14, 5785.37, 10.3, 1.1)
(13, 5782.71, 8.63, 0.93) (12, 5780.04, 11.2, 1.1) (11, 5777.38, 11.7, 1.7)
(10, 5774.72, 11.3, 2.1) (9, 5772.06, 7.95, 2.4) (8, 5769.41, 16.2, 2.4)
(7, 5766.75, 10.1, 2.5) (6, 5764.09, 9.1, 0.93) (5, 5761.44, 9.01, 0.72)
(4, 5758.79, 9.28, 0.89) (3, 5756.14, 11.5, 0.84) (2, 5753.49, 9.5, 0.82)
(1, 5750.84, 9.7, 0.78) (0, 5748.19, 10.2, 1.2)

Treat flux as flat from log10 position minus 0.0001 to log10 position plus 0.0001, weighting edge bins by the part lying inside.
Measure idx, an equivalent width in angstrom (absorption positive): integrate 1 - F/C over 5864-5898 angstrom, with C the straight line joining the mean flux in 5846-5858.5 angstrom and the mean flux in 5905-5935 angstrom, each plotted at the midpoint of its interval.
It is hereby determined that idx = 3.6 angstrom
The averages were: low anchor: 10.4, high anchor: 9.62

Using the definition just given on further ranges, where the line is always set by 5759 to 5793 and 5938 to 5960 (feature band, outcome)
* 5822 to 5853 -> -1.64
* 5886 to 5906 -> 4.74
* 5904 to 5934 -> 1.59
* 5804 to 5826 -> -1.30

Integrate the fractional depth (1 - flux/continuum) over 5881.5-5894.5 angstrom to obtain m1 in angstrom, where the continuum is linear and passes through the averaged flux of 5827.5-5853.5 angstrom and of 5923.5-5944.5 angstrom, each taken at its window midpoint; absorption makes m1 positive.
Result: 3.1 angstrom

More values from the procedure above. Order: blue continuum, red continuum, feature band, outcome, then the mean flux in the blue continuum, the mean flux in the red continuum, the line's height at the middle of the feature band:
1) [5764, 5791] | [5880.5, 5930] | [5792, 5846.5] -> -3.87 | 10.7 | 8.8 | 10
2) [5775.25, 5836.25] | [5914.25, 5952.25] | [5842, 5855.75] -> -0.43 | 10.6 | 9.74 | 10.3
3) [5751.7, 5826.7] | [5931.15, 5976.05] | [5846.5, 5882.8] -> 0.99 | 10.6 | 10.3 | 10.4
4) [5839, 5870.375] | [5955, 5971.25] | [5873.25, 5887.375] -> 1.25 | 10.2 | 10.5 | 10.3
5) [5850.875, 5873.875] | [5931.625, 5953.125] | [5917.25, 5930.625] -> 1.02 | 9.95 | 10.1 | 10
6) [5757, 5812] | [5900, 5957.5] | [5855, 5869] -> 0.34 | 10.4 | 9.8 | 10.1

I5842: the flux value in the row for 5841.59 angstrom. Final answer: 9.85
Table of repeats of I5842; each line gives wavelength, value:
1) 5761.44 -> 9.01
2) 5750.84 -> 9.7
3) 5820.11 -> 11.4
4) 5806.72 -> 10.1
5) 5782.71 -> 8.63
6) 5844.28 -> 10.5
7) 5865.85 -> 10.5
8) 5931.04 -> 9.22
